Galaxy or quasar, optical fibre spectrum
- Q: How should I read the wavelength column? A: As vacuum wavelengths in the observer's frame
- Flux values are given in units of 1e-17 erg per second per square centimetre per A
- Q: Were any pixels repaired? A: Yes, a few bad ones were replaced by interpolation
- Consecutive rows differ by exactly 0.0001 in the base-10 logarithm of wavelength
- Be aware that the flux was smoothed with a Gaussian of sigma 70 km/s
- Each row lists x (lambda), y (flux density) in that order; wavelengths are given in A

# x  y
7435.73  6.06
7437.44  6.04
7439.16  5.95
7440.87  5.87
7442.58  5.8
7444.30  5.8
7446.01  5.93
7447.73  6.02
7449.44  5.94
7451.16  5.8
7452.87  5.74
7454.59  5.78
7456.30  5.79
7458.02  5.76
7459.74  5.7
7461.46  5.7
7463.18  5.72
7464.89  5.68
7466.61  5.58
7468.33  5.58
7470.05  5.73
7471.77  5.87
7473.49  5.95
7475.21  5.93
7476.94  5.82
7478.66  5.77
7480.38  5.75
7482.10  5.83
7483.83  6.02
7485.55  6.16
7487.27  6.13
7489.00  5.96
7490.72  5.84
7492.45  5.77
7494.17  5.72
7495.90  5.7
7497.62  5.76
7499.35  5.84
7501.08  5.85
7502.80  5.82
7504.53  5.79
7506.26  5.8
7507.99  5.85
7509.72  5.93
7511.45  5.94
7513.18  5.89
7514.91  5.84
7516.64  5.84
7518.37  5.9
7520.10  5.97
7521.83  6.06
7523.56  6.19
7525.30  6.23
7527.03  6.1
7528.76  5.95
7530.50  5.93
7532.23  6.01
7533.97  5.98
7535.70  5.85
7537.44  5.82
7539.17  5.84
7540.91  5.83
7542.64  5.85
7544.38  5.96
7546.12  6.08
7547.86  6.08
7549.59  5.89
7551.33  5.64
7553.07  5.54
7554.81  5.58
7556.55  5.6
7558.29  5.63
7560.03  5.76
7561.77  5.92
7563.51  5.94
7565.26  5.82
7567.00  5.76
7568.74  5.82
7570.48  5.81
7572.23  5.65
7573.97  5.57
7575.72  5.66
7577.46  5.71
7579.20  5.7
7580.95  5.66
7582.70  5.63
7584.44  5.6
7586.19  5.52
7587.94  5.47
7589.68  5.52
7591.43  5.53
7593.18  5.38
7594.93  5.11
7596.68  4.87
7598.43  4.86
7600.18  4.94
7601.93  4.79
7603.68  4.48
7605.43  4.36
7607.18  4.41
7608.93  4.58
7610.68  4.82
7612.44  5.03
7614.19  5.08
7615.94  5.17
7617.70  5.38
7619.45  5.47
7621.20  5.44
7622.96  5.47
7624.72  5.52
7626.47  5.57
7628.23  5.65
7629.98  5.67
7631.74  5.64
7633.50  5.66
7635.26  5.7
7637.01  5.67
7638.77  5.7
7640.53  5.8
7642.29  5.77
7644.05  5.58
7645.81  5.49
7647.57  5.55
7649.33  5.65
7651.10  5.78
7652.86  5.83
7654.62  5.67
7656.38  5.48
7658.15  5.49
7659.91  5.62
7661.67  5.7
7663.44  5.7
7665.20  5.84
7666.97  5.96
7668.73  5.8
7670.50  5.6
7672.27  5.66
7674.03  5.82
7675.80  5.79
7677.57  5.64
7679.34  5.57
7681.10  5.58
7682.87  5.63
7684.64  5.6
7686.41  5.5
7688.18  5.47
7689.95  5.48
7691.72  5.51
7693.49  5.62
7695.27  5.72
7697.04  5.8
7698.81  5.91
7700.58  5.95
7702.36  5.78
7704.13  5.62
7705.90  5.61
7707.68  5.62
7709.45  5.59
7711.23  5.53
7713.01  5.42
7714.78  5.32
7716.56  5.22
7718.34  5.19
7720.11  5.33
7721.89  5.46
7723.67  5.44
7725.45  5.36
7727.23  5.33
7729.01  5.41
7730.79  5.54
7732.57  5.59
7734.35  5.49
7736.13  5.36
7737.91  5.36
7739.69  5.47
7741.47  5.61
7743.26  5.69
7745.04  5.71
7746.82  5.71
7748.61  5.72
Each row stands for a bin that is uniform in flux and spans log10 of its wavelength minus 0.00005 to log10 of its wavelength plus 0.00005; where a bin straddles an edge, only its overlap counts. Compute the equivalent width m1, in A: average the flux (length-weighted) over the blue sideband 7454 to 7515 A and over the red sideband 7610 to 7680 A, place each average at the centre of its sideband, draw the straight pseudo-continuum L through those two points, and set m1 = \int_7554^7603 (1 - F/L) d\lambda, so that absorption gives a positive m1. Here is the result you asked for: 1.4 A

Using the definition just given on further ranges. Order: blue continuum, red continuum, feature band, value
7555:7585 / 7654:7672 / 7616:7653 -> 0.6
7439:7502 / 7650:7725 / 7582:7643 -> 4.2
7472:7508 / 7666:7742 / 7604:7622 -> 2.3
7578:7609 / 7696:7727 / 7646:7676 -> -1.8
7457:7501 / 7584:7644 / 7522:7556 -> -2.0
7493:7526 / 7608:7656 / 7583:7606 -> 2.0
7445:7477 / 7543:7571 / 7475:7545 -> -1.3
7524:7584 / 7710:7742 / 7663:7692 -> -0.7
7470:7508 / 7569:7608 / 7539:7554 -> -0.9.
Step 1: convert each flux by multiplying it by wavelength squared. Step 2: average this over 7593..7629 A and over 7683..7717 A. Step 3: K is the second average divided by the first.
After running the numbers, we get 1.1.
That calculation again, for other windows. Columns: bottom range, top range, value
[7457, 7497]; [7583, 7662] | 0.96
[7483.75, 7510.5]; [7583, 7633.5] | 0.91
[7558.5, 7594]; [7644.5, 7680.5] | 1.02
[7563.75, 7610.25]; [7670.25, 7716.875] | 1.09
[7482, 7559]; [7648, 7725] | 1.00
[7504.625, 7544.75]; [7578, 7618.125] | 0.88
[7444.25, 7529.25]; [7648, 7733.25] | 1.01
